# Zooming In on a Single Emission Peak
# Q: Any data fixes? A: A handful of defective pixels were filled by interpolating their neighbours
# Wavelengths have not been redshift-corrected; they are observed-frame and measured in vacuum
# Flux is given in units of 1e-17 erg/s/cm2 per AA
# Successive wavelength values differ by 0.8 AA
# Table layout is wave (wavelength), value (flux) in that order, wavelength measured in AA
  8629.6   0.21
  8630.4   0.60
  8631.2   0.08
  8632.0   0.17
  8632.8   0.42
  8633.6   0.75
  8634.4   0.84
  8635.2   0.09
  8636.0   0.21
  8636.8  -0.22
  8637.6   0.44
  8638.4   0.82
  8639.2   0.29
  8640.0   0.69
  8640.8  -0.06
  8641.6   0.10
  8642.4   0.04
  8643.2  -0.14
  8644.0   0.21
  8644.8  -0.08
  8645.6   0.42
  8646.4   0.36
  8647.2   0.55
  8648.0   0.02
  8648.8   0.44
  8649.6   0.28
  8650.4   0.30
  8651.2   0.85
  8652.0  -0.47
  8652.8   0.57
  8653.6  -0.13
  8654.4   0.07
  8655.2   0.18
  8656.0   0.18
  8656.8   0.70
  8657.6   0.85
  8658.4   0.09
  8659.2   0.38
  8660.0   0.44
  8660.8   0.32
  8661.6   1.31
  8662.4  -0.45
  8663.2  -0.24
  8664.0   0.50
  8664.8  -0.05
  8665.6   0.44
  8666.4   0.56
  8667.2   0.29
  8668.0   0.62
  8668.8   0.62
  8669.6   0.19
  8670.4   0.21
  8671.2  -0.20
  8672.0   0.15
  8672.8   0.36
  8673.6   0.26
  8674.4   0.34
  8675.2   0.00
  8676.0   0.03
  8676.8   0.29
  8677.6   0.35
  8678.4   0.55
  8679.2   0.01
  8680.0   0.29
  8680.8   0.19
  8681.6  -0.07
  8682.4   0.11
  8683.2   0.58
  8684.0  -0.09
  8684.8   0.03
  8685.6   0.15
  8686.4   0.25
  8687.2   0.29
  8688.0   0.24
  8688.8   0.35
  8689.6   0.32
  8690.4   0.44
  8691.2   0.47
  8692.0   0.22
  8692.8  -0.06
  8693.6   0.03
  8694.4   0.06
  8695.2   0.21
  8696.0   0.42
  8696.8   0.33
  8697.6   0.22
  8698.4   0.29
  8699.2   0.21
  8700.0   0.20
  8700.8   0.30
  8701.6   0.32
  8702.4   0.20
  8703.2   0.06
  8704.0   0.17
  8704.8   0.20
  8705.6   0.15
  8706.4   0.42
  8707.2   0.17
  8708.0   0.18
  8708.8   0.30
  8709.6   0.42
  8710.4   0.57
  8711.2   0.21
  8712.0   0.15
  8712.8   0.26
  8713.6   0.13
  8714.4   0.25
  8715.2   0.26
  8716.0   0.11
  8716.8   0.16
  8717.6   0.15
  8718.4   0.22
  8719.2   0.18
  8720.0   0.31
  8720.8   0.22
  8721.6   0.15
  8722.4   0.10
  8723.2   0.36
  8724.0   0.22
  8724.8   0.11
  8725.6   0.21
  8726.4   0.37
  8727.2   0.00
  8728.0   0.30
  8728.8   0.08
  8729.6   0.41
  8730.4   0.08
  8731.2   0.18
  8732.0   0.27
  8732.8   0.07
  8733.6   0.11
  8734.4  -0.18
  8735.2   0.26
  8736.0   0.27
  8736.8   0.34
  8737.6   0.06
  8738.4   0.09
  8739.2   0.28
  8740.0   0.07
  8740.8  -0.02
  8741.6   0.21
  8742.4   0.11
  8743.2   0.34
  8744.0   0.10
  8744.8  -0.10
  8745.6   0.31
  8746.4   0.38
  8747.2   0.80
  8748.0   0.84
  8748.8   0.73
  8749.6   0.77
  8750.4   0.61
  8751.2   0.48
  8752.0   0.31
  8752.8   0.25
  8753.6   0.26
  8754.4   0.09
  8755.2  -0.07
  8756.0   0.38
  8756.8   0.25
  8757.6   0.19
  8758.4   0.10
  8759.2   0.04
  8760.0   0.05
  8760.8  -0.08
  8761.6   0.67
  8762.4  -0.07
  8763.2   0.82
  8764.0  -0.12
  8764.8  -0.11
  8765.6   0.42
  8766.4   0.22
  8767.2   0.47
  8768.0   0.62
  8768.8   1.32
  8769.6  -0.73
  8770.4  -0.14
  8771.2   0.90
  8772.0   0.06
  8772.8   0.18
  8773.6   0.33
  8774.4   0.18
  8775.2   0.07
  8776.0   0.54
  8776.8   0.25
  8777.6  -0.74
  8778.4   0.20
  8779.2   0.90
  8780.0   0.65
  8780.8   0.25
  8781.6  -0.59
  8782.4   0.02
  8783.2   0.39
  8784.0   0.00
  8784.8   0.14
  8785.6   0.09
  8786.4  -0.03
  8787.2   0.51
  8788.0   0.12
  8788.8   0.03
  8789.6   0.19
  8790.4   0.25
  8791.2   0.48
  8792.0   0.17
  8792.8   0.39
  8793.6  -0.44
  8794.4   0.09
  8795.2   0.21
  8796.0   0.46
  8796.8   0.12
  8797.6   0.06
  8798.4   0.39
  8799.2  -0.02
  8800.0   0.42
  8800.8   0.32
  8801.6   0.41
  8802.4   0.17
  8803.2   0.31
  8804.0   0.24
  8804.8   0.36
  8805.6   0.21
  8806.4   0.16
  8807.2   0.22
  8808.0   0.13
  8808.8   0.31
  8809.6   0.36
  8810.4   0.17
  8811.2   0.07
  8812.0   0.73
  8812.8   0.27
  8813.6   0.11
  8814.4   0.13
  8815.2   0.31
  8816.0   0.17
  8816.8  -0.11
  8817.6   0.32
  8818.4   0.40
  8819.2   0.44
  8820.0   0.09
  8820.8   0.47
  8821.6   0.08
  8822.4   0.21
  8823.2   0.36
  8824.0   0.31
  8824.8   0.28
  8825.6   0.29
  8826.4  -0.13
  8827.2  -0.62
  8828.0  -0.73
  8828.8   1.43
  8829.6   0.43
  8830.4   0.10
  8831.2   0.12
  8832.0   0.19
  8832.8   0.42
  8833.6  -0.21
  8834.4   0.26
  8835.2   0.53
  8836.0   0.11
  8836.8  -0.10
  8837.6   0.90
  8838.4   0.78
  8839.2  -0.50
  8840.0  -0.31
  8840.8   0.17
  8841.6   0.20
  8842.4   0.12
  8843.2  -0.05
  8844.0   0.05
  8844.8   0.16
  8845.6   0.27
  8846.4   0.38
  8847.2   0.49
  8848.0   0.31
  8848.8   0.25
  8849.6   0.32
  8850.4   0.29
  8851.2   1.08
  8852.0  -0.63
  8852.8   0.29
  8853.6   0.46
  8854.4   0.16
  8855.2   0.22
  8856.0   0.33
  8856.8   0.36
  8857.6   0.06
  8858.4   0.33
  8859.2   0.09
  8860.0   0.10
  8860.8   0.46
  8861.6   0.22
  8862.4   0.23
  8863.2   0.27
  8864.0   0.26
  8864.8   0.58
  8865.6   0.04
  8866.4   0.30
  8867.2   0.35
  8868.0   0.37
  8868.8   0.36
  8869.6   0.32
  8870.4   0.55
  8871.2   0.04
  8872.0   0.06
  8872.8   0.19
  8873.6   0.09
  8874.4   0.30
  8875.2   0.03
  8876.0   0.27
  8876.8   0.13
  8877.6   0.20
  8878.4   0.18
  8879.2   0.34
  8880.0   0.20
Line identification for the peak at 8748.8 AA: Hgamma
